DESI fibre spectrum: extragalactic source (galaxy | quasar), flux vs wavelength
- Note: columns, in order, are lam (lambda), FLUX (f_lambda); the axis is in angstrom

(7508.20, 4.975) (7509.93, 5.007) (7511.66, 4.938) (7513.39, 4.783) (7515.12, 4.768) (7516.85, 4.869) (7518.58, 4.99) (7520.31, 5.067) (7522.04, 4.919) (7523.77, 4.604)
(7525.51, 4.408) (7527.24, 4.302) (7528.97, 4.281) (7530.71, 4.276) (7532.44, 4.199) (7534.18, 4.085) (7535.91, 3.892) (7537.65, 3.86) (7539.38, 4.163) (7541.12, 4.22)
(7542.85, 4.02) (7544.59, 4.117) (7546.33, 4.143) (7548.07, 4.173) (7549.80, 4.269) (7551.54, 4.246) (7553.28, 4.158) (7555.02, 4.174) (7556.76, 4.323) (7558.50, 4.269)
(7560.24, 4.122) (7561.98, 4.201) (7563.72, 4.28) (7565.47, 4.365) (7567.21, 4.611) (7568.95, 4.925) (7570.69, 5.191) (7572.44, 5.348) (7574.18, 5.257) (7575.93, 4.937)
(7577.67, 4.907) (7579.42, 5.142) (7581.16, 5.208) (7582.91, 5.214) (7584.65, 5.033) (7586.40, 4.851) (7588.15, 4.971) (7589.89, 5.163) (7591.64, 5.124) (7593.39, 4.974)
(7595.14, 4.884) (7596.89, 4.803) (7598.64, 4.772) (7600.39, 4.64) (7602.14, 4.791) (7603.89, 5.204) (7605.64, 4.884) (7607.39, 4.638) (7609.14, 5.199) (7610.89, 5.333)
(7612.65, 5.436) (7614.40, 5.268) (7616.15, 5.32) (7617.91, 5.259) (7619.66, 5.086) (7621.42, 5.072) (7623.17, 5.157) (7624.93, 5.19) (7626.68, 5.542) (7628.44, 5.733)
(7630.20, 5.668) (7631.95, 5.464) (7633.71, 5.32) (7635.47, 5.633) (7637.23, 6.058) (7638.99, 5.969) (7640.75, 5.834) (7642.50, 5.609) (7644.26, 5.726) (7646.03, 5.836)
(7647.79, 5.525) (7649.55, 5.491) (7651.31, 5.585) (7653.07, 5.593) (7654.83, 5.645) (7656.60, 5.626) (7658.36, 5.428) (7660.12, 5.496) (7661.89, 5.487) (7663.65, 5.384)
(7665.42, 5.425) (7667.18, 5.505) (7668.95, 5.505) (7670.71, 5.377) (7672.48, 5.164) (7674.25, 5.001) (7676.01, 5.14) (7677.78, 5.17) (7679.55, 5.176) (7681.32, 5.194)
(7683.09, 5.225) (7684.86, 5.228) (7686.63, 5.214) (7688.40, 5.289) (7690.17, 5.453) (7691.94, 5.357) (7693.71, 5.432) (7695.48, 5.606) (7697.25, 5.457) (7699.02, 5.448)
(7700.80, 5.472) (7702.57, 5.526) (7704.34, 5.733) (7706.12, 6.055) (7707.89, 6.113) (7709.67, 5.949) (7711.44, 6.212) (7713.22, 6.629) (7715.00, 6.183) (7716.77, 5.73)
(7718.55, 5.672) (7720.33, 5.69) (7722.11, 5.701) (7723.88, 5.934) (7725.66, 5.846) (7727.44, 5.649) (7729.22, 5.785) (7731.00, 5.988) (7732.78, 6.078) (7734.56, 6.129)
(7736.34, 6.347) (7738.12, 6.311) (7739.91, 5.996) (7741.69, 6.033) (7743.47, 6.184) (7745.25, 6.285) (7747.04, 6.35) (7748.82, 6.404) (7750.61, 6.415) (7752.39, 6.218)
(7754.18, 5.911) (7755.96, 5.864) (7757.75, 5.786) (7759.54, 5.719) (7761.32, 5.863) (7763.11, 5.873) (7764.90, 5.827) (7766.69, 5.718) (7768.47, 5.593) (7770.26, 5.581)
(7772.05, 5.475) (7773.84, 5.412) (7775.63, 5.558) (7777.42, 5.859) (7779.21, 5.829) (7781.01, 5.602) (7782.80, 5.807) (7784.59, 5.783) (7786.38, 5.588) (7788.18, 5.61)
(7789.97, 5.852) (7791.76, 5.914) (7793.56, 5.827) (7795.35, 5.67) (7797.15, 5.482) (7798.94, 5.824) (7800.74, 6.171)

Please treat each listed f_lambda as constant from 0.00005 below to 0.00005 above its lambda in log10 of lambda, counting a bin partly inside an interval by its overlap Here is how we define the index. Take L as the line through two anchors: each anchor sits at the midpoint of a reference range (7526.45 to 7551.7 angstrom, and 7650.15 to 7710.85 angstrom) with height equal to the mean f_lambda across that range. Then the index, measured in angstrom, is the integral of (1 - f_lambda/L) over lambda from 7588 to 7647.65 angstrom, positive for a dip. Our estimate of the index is -5.0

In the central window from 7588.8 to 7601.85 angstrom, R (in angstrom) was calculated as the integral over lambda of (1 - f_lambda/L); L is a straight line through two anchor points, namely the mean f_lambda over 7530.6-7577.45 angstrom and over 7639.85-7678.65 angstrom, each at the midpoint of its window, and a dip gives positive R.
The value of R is -0.3 angstrom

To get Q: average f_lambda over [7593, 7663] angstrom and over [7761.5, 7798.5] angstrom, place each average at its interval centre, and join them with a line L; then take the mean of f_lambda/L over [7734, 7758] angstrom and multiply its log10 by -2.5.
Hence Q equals -0.10 mag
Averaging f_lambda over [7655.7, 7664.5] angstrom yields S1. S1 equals 5.48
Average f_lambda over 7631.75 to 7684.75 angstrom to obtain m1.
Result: 5.48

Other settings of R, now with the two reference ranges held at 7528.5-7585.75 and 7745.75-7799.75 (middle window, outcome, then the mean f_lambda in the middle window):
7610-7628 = -1.6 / 5.28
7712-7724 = -1.0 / 5.94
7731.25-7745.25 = -1.4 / 6.16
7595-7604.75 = -0.2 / 4.85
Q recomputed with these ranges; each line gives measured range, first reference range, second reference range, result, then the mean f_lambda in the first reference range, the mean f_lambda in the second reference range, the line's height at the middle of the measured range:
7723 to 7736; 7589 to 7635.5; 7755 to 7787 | -0.07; 5.16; 5.71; 5.57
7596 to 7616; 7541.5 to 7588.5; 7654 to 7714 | -0.02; 4.6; 5.5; 4.91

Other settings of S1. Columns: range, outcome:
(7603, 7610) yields 4.98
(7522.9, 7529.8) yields 4.4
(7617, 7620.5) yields 5.17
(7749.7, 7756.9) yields 6.1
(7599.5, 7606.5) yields 4.88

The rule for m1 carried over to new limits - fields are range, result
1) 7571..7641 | 5.2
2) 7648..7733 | 5.58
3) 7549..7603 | 4.75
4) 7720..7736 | 5.89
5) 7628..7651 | 5.68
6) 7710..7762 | 6.03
